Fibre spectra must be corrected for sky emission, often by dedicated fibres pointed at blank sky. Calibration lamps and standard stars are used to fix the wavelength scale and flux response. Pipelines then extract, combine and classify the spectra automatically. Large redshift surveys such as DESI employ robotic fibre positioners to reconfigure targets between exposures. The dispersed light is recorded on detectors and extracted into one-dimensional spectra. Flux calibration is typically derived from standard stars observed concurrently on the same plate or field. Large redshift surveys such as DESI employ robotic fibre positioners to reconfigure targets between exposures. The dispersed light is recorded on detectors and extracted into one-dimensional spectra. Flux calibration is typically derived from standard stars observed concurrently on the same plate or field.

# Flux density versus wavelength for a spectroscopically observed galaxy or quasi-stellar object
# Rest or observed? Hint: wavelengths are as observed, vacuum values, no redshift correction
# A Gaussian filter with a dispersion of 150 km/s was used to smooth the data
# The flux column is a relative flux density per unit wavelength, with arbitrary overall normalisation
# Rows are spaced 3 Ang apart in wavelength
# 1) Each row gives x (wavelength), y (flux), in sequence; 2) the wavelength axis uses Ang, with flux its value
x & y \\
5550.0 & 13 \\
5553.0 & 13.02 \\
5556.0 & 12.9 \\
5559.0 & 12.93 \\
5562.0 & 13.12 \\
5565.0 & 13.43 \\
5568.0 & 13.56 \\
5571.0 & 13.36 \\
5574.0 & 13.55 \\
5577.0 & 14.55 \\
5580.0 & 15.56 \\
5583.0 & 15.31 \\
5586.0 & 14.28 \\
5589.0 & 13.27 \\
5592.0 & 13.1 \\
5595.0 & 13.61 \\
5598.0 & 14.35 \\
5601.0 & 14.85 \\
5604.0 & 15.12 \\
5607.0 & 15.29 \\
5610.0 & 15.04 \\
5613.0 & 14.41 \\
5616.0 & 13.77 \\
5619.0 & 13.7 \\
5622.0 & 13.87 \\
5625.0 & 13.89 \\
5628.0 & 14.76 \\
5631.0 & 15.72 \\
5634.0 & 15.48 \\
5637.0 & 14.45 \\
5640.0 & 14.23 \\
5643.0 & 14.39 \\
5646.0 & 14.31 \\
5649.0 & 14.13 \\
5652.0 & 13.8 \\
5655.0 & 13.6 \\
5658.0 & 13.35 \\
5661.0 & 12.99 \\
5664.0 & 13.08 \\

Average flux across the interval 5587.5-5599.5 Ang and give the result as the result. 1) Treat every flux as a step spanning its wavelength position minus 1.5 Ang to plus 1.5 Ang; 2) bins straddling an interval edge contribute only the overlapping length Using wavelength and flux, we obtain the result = 13.6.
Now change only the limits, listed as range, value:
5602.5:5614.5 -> 15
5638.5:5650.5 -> 14.3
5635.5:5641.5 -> 14.3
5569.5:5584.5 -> 14.5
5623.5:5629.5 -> 14.3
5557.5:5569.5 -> 13.3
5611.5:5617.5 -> 14.1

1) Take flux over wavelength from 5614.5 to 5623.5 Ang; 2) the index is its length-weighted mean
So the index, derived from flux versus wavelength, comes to 13.8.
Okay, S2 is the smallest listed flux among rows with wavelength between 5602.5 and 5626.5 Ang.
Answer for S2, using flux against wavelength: 13.7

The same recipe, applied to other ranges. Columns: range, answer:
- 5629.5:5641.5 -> 14.23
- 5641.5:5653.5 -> 13.8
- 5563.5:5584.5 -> 13.36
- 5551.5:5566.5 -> 12.9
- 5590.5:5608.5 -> 13.1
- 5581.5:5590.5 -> 13.27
